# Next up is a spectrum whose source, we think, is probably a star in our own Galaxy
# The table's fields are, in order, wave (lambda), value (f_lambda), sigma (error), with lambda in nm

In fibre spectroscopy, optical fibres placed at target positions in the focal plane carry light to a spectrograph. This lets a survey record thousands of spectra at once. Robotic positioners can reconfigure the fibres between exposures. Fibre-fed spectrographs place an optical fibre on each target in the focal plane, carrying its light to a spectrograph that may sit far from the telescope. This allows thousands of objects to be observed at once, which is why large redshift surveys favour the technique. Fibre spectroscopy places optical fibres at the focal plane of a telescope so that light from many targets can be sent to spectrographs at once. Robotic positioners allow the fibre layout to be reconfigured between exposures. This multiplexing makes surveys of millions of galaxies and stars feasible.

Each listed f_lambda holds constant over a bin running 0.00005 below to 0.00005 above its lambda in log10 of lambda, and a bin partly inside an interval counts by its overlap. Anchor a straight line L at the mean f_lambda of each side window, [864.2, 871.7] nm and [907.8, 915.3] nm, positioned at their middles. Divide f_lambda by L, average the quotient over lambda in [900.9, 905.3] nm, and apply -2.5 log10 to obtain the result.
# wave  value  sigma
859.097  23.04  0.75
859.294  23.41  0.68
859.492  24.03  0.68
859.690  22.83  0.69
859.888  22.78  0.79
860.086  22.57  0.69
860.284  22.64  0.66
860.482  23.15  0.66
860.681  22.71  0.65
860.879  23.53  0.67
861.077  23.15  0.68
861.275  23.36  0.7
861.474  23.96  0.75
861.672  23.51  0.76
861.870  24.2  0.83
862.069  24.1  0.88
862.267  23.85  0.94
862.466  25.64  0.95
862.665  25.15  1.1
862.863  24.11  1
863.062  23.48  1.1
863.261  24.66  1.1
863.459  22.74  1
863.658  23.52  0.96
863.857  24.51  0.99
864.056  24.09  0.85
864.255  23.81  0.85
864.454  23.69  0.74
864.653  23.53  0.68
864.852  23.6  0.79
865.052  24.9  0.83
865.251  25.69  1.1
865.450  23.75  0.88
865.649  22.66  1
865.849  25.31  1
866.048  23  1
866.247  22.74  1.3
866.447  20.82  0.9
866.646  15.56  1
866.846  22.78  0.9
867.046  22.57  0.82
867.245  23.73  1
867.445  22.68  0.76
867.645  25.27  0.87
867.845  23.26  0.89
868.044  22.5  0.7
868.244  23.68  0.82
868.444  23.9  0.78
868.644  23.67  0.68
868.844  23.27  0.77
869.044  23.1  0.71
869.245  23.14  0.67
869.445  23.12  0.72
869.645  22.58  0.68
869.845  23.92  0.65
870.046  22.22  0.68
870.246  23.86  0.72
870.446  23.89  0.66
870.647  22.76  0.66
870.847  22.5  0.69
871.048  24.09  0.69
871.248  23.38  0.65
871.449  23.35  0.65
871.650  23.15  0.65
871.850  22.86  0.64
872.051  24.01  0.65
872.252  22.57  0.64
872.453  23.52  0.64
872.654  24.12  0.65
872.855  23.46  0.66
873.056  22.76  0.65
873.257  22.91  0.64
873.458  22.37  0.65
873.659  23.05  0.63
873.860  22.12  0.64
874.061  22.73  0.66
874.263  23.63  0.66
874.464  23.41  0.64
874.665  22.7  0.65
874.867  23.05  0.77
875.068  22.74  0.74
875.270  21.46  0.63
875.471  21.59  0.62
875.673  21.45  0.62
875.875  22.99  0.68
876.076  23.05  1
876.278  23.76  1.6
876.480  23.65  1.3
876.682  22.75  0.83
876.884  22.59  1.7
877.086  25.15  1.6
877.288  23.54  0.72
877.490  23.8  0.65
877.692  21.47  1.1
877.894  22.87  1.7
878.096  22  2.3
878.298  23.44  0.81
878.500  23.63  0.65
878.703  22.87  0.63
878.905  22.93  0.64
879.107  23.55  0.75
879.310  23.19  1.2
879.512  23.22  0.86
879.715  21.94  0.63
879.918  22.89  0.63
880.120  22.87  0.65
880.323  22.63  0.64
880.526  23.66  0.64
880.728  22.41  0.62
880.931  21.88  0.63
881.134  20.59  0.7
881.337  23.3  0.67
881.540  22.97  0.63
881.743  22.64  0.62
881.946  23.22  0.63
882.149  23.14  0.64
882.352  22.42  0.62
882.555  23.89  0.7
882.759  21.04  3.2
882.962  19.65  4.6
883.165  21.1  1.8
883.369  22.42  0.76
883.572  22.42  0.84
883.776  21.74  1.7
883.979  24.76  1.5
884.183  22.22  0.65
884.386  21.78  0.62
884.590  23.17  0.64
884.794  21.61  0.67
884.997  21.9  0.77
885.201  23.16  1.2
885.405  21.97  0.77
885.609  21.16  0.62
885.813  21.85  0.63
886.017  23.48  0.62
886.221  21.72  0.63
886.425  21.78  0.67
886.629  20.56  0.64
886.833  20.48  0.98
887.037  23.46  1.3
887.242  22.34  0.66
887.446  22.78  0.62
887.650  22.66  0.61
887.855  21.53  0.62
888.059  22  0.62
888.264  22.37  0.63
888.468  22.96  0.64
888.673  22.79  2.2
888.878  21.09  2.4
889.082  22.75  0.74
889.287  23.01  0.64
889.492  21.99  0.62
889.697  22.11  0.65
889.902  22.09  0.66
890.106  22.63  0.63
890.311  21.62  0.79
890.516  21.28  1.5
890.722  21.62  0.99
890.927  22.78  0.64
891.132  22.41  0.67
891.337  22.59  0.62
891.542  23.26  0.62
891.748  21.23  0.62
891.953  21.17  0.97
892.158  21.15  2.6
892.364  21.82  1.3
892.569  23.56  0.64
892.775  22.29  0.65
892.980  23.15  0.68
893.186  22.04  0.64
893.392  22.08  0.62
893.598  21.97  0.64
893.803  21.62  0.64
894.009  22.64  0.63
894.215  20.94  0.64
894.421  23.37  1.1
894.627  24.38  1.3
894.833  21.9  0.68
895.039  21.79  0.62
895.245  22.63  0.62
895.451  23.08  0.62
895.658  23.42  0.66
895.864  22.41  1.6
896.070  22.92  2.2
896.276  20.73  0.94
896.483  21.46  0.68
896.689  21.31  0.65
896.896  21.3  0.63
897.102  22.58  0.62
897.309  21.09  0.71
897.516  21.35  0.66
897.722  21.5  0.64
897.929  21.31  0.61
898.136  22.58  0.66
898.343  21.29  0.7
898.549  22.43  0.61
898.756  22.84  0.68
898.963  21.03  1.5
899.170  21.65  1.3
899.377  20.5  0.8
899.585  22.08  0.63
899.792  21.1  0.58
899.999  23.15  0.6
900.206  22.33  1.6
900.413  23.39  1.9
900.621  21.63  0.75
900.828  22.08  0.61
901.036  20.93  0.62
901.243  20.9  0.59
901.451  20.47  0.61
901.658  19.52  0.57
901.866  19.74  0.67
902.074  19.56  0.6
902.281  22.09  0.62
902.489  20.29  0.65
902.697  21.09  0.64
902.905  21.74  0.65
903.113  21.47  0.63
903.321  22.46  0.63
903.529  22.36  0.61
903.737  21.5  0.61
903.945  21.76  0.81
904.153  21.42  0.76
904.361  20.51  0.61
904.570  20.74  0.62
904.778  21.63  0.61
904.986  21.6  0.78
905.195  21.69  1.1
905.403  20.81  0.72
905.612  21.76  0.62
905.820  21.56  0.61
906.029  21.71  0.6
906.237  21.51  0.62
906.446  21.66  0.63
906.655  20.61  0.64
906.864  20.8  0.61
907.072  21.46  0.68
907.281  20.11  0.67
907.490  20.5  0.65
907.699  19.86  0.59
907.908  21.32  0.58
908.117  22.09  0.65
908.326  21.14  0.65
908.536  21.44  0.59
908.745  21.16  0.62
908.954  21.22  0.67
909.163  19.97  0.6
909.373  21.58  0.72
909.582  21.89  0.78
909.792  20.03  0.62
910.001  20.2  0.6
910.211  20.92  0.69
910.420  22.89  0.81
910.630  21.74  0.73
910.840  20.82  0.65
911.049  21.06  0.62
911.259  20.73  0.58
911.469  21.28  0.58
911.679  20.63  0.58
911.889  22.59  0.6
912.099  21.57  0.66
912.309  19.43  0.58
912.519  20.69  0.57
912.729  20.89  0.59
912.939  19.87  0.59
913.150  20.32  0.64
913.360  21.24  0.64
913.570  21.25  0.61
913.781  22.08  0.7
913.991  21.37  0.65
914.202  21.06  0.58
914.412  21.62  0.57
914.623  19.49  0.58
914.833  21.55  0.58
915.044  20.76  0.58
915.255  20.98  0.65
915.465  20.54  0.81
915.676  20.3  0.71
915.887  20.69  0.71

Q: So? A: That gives 0.018 mag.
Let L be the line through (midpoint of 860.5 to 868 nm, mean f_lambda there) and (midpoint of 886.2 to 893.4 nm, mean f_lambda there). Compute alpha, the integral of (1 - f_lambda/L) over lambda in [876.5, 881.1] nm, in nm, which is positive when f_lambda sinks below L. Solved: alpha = -0.04 nm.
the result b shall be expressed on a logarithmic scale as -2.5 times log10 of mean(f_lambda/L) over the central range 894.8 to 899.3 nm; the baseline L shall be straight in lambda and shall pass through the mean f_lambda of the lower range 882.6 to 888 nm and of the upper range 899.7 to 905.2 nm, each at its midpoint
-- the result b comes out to -0.02 mag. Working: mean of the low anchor 22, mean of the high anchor 21.4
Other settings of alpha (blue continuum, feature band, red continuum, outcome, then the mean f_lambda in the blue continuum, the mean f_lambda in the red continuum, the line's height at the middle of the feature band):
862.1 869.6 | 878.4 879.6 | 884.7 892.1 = -0.03 nm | 23.4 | 22.1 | 22.7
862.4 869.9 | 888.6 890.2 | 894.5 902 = 0.00 nm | 23.4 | 21.8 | 22.2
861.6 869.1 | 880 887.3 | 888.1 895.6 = 0.13 nm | 23.5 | 22.3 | 22.7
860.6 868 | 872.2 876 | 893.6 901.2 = 0.05 nm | 23.5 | 22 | 23.1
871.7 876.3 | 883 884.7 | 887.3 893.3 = 0.01 nm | 22.9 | 22.2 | 22.5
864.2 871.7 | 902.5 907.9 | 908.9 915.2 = 0.02 nm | 23.2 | 21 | 21.4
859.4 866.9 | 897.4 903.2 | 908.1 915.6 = 0.05 nm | 23.4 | 21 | 21.6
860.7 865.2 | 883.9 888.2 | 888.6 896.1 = 0.09 nm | 24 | 22.3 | 22.7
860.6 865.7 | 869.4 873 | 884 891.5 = 0.01 nm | 23.9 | 22.2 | 23.4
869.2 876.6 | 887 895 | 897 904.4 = -0.09 nm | 23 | 21.5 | 22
